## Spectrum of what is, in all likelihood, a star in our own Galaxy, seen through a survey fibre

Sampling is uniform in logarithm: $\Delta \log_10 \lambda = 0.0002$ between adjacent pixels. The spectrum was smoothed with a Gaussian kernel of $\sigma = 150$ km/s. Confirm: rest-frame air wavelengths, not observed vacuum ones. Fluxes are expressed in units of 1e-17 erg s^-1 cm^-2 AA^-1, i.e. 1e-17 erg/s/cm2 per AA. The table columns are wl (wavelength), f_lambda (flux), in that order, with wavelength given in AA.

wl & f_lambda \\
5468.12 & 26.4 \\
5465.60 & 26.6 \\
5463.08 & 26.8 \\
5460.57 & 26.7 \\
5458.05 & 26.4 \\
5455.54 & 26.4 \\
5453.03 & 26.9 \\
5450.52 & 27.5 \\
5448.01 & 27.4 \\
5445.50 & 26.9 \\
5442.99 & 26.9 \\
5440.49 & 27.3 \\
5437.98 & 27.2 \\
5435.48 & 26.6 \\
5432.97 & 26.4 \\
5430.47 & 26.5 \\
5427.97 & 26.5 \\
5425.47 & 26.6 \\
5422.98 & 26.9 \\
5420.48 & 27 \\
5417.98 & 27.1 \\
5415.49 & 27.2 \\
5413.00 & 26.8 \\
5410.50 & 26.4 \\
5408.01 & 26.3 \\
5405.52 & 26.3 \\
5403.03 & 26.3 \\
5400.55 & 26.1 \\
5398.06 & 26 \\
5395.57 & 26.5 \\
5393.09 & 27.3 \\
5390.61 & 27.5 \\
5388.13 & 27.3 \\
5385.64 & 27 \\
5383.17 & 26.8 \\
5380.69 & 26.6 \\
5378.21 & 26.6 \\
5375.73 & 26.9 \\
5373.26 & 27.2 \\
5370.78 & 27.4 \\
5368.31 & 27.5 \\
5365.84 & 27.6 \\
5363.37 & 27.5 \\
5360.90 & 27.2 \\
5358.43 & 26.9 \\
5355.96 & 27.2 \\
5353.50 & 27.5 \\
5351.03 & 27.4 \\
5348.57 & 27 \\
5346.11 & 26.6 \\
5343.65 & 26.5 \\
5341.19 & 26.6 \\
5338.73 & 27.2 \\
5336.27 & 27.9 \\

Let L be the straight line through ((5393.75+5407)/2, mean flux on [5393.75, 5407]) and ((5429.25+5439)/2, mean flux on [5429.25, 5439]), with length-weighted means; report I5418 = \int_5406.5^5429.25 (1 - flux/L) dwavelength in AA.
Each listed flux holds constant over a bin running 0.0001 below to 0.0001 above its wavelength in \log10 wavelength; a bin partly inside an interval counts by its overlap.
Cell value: -0.2 AA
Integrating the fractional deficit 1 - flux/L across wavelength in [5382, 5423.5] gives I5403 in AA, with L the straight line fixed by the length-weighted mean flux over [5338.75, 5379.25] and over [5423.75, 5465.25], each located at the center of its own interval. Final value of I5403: 0.3 AA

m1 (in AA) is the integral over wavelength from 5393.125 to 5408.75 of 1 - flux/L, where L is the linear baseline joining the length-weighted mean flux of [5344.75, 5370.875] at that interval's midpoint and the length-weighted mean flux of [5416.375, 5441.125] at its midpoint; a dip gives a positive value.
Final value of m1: 0.38 AA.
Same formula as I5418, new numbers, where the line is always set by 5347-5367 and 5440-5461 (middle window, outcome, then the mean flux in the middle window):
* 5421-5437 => 0.2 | 26.6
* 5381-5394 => 0.0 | 27.1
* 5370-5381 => 0.1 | 26.9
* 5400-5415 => 0.4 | 26.4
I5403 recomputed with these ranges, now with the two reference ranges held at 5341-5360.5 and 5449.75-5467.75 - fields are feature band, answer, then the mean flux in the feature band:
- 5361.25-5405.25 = 0.0 AA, 26.9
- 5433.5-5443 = -0.1 AA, 27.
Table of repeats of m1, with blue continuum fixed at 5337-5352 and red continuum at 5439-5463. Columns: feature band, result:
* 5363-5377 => -0.22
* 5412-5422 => -0.04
